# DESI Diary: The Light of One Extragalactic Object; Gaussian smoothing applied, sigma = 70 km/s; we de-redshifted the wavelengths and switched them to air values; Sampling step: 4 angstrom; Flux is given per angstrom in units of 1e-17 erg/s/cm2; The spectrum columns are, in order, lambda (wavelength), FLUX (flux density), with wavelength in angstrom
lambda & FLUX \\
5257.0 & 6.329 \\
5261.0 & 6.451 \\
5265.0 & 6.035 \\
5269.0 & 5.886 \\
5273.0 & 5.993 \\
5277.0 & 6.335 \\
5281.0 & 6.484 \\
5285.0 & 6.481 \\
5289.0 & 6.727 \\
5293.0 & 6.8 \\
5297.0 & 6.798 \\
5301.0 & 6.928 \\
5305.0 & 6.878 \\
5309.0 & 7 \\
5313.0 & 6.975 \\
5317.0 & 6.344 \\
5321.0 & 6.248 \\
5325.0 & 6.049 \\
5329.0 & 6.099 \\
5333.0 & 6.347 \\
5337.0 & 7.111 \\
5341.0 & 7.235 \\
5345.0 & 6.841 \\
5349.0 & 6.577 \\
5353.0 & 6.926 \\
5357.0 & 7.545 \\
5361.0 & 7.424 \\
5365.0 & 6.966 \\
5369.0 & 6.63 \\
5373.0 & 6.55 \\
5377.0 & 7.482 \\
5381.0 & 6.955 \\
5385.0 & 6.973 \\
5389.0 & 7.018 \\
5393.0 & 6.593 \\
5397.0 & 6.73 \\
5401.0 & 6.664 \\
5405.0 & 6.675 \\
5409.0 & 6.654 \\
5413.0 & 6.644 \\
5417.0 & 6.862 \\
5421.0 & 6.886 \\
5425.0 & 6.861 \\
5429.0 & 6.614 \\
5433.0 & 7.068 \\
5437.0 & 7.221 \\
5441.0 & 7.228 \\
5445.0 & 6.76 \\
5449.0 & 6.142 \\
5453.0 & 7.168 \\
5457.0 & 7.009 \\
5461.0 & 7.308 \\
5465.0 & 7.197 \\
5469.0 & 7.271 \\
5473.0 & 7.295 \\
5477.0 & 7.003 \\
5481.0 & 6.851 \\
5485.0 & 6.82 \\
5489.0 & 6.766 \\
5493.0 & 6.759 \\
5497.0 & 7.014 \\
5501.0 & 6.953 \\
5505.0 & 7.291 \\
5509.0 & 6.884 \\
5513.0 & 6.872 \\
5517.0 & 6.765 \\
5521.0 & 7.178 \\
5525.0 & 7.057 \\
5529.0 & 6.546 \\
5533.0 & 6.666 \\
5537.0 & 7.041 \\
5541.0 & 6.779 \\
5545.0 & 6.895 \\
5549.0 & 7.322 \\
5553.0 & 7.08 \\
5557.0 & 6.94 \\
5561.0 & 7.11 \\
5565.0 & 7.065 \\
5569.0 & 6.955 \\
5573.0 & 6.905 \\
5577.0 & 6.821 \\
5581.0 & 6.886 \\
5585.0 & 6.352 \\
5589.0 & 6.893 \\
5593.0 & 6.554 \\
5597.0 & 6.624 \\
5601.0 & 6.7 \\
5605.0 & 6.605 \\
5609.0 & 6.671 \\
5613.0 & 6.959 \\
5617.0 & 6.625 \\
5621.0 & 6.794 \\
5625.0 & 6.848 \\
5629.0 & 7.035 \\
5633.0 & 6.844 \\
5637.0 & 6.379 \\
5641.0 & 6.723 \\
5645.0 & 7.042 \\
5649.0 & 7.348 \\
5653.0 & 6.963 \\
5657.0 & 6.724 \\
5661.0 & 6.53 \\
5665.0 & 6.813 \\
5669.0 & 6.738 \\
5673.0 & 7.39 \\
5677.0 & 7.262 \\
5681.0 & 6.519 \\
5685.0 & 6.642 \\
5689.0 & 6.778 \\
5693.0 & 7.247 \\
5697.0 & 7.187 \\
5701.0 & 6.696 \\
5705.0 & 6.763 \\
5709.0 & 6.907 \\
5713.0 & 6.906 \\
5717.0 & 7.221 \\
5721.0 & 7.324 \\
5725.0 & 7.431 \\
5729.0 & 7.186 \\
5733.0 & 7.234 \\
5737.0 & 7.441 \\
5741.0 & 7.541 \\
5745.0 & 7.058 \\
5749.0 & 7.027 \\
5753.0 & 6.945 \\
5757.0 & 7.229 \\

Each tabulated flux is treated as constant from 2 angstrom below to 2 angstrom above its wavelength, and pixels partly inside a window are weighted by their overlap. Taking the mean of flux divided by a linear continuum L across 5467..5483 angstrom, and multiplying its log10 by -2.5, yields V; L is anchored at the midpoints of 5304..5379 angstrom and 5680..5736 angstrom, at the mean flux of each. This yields -0.03 mag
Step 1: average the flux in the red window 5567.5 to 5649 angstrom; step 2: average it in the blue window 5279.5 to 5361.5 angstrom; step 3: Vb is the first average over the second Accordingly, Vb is 1.00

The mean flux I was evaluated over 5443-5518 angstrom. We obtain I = 6.96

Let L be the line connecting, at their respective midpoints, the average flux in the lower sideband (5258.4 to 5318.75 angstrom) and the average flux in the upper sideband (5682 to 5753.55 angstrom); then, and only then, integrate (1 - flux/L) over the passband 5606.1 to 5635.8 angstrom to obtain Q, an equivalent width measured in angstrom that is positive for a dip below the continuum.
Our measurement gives 0.6 angstrom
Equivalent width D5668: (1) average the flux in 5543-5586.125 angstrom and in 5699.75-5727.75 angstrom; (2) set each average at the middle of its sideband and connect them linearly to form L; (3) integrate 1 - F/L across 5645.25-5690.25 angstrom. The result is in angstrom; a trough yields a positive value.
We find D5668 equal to 0.8 angstrom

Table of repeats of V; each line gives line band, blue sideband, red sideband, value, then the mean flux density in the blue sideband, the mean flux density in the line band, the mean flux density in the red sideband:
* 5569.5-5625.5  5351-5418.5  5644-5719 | 0.030 mag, 6.9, 6.73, 6.93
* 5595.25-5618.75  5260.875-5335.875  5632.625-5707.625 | 0.017 mag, 6.47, 6.7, 6.87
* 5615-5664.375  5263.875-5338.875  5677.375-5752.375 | 0.022 mag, 6.51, 6.82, 7.06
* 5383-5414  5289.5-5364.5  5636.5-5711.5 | 0.010 mag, 6.79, 6.75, 6.89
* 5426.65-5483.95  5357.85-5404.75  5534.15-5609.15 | -0.018 mag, 6.91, 7.01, 6.85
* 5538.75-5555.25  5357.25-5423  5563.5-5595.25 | -0.032 mag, 6.87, 7.02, 6.8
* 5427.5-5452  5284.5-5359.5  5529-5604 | -0.010 mag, 6.74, 6.86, 6.85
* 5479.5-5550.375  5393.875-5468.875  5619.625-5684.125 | -0.006 mag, 6.88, 6.91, 6.87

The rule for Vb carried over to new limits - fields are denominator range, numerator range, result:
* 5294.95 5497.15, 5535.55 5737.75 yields 1.01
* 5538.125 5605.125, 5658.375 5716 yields 1.00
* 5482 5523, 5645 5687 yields 1.00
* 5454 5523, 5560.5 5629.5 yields 0.97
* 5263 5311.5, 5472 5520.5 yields 1.06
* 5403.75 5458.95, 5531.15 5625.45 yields 1.00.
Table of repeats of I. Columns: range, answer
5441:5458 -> 6.81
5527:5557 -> 6.91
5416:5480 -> 6.99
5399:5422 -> 6.72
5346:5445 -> 6.9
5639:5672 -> 6.88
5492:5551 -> 6.94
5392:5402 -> 6.67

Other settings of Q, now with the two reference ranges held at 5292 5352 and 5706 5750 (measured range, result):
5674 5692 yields 0.72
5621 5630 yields 0.22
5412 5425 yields -0.02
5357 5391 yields -1.42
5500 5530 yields -0.11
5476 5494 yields 0.15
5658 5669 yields 0.67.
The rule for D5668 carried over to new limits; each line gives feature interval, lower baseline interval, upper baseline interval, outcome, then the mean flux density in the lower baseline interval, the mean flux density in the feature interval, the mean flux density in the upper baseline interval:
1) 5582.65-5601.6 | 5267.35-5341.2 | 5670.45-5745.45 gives 0.9 angstrom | 6.55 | 6.62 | 7.09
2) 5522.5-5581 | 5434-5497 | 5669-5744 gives 0.7 angstrom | 6.99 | 6.94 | 7.08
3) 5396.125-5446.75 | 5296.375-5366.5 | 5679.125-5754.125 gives 0.1 angstrom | 6.79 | 6.84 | 7.06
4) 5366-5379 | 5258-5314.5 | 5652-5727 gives -0.5 angstrom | 6.55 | 6.89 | 6.95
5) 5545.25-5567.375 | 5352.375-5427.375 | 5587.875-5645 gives -1.0 angstrom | 6.89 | 7.08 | 6.74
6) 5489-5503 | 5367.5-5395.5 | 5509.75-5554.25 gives 0.1 angstrom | 6.89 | 6.89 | 6.92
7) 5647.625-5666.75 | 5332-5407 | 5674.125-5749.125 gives 0.5 angstrom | 6.91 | 6.86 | 7.08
